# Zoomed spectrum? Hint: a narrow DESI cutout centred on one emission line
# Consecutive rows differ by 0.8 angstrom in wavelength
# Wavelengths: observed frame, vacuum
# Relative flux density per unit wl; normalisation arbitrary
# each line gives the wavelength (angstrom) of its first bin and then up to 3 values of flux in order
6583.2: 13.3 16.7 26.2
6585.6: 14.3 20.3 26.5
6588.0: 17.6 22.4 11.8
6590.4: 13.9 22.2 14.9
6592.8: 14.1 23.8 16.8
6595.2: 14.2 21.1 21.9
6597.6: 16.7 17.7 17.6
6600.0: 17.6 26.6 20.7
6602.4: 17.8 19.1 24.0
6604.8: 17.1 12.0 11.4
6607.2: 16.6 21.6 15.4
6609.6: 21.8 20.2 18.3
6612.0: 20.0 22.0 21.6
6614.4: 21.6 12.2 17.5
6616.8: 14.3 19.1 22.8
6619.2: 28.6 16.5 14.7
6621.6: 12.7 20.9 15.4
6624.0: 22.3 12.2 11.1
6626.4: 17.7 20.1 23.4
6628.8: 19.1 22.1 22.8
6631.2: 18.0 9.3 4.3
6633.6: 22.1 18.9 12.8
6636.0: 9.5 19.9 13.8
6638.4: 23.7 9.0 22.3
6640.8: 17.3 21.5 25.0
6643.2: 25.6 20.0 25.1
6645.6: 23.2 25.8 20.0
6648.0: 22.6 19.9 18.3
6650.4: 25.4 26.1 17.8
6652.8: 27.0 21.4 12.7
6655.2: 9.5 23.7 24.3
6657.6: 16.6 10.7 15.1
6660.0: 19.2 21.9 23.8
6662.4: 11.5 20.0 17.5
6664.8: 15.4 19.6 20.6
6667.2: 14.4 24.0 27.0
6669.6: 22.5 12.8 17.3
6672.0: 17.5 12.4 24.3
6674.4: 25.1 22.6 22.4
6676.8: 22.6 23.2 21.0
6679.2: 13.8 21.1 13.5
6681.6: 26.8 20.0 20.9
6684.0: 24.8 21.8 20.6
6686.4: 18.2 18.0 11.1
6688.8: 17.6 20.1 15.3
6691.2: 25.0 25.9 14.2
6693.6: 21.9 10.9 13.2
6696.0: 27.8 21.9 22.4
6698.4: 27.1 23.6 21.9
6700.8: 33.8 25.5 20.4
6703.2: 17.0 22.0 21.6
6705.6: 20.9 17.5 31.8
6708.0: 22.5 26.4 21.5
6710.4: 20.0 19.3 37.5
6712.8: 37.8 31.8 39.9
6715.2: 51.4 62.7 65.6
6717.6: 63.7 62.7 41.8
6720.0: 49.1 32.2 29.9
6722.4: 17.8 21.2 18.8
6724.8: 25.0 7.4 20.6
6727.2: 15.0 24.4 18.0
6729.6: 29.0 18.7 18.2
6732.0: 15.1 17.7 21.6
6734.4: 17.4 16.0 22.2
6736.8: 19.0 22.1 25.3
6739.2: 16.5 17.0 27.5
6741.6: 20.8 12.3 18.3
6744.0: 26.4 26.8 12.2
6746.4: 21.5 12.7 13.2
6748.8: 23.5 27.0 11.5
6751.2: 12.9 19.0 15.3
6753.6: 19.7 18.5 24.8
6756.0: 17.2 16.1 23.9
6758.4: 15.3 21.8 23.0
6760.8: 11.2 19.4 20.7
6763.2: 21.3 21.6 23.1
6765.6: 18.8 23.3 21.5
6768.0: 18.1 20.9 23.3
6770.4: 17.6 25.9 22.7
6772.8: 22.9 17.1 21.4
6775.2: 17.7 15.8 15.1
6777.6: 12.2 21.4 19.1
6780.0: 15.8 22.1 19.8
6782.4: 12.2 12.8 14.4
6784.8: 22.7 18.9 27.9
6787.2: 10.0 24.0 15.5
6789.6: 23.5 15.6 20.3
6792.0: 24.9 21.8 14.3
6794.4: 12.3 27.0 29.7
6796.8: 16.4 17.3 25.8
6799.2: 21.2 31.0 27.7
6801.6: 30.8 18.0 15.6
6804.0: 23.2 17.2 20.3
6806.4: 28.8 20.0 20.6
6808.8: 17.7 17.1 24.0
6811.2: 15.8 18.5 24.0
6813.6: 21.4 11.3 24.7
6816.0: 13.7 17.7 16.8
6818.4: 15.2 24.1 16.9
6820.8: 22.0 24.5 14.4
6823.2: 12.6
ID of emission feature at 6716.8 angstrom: H-beta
